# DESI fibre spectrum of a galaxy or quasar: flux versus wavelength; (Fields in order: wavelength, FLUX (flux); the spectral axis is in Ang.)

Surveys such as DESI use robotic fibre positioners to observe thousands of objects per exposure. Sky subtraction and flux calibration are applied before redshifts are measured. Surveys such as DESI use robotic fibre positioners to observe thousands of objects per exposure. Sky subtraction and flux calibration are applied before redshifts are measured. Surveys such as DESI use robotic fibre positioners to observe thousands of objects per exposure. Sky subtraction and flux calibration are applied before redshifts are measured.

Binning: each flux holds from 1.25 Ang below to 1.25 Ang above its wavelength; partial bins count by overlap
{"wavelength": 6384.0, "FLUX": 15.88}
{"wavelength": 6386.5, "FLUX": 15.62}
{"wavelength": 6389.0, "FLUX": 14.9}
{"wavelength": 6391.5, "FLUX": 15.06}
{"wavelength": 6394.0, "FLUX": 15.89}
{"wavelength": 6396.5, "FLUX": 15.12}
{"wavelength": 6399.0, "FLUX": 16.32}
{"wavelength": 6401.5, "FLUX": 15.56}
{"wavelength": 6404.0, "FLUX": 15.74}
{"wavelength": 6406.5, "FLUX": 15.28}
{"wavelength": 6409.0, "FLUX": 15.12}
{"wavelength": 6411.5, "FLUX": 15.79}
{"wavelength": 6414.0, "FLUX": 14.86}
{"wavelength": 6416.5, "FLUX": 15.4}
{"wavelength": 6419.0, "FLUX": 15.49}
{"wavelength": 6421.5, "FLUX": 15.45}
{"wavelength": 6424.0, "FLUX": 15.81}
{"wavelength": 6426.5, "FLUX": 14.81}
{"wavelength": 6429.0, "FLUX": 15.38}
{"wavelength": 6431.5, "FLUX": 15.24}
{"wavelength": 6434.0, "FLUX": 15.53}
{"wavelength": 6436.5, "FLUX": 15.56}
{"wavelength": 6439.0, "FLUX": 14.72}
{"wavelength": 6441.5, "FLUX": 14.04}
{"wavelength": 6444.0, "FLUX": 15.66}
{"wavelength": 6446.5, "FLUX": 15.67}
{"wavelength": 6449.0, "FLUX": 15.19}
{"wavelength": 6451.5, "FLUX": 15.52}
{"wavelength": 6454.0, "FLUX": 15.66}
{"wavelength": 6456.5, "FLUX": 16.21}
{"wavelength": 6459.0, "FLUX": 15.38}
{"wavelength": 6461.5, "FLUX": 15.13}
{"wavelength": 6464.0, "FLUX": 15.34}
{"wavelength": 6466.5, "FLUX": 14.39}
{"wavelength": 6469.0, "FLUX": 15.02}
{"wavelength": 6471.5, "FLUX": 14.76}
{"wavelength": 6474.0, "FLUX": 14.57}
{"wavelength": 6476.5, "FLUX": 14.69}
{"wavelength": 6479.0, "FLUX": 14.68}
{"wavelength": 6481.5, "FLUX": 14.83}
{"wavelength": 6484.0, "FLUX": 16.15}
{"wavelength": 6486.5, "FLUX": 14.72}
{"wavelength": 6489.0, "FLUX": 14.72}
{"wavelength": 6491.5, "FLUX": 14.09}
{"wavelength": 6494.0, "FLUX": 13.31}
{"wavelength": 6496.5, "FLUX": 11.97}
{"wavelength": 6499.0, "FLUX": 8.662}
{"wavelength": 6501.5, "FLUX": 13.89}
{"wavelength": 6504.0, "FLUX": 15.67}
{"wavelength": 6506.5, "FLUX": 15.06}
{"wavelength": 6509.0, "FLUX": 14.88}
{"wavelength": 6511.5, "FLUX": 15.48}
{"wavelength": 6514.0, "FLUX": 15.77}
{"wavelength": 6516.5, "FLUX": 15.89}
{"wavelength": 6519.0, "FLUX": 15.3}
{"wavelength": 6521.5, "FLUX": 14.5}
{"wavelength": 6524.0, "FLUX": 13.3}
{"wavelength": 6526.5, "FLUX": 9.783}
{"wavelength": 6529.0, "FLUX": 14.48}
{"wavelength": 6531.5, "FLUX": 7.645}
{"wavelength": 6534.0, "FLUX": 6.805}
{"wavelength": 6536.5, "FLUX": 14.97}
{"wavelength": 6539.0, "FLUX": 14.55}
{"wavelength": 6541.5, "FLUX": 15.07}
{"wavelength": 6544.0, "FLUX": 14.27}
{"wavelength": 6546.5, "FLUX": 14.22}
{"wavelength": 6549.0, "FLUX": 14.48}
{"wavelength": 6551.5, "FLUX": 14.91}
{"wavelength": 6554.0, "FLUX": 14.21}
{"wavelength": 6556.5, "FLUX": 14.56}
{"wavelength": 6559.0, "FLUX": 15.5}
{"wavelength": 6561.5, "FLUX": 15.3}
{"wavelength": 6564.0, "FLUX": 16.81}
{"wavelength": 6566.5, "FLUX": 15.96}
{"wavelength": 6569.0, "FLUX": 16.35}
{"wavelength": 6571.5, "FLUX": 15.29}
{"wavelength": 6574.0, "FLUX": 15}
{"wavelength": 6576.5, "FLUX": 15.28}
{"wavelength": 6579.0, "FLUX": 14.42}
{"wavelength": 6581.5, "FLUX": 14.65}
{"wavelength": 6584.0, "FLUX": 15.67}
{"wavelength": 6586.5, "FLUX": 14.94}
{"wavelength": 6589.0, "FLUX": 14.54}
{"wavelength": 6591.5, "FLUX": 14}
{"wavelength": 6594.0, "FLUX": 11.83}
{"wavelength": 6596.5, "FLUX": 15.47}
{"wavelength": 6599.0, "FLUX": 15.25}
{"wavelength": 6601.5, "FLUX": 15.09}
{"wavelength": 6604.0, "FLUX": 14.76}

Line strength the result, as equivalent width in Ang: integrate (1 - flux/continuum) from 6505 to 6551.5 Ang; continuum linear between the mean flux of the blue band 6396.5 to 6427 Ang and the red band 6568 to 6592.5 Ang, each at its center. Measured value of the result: 4.4 Ang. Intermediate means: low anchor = 15.5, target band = 13.7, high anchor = 15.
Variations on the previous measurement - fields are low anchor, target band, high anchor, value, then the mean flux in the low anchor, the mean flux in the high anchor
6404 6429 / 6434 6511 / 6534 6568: 2.00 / 15.4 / 14.7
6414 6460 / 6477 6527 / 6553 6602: 3.26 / 15.4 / 15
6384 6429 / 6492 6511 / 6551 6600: 2.16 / 15.4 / 15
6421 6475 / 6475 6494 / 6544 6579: 0.59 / 15.2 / 15.2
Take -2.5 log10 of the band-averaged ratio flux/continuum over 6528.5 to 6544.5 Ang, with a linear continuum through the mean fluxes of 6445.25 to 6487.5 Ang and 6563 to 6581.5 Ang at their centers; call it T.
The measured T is 0.24 mag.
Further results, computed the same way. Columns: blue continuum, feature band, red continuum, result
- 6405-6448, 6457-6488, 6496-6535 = -0.06 mag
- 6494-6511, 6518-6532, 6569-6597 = 0.09 mag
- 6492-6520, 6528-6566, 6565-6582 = 0.08 mag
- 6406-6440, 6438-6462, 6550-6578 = 0.00 mag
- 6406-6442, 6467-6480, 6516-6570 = 0.00 mag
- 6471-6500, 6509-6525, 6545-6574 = -0.04 mag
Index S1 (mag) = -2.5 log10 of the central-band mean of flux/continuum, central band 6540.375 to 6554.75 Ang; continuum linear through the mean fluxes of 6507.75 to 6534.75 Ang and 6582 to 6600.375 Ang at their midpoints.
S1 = -0.06 mag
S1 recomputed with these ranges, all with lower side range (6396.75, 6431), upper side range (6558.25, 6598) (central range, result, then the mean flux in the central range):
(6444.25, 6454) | -0.01 mag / 15.5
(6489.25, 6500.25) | 0.24 mag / 12.3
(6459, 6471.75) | 0.02 mag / 15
